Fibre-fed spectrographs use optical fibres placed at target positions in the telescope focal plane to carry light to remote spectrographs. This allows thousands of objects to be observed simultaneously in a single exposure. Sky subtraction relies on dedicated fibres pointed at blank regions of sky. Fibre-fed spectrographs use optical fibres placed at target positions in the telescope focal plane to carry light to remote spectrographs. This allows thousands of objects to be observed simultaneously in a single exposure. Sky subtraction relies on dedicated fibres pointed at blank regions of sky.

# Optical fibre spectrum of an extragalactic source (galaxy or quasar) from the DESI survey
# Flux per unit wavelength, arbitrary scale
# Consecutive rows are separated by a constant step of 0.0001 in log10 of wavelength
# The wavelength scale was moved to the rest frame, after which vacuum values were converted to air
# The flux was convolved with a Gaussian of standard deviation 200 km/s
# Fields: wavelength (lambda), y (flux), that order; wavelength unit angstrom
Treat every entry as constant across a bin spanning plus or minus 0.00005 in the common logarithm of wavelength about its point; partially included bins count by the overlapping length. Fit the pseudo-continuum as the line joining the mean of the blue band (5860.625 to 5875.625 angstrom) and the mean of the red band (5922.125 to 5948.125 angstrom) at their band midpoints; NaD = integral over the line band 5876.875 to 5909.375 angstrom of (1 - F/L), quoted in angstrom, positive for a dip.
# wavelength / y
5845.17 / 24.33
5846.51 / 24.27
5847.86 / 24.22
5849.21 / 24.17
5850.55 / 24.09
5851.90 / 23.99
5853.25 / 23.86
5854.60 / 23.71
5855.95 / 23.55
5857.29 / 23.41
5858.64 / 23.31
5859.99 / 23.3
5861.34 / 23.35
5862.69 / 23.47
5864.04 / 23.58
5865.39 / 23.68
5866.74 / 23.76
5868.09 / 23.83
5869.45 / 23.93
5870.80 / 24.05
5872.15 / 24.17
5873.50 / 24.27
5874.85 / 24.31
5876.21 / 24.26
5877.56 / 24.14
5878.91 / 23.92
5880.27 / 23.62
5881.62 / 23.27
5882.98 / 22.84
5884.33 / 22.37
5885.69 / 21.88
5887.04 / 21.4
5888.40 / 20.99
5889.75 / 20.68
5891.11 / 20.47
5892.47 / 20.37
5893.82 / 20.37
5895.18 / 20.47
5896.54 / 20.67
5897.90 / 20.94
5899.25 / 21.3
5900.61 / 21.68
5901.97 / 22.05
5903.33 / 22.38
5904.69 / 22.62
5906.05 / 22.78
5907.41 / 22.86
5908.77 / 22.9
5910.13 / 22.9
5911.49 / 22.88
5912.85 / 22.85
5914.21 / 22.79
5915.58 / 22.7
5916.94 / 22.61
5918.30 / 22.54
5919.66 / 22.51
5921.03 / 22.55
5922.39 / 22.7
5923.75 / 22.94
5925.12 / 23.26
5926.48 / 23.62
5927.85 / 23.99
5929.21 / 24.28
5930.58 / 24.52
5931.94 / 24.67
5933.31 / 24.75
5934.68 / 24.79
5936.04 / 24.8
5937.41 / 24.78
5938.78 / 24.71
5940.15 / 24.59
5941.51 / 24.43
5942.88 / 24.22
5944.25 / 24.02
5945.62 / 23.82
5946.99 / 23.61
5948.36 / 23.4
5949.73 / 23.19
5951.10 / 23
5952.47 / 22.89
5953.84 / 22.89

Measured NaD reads 2.7 angstrom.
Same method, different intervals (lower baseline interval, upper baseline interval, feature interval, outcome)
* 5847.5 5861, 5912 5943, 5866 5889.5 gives 0.4 angstrom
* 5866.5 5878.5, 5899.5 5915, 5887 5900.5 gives 1.4 angstrom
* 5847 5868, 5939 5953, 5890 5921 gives 2.3 angstrom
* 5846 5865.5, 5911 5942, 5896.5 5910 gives 0.9 angstrom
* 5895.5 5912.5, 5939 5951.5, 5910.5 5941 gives -0.8 angstrom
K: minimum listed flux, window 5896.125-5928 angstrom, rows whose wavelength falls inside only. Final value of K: 20.67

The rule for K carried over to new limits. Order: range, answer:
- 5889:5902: 20.37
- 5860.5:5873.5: 23.35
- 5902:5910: 22.38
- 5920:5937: 22.55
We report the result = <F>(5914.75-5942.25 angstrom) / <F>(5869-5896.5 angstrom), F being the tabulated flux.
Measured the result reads 1.1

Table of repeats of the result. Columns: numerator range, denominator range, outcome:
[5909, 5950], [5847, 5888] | 1.00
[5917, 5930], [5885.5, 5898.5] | 1.11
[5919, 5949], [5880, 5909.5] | 1.10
